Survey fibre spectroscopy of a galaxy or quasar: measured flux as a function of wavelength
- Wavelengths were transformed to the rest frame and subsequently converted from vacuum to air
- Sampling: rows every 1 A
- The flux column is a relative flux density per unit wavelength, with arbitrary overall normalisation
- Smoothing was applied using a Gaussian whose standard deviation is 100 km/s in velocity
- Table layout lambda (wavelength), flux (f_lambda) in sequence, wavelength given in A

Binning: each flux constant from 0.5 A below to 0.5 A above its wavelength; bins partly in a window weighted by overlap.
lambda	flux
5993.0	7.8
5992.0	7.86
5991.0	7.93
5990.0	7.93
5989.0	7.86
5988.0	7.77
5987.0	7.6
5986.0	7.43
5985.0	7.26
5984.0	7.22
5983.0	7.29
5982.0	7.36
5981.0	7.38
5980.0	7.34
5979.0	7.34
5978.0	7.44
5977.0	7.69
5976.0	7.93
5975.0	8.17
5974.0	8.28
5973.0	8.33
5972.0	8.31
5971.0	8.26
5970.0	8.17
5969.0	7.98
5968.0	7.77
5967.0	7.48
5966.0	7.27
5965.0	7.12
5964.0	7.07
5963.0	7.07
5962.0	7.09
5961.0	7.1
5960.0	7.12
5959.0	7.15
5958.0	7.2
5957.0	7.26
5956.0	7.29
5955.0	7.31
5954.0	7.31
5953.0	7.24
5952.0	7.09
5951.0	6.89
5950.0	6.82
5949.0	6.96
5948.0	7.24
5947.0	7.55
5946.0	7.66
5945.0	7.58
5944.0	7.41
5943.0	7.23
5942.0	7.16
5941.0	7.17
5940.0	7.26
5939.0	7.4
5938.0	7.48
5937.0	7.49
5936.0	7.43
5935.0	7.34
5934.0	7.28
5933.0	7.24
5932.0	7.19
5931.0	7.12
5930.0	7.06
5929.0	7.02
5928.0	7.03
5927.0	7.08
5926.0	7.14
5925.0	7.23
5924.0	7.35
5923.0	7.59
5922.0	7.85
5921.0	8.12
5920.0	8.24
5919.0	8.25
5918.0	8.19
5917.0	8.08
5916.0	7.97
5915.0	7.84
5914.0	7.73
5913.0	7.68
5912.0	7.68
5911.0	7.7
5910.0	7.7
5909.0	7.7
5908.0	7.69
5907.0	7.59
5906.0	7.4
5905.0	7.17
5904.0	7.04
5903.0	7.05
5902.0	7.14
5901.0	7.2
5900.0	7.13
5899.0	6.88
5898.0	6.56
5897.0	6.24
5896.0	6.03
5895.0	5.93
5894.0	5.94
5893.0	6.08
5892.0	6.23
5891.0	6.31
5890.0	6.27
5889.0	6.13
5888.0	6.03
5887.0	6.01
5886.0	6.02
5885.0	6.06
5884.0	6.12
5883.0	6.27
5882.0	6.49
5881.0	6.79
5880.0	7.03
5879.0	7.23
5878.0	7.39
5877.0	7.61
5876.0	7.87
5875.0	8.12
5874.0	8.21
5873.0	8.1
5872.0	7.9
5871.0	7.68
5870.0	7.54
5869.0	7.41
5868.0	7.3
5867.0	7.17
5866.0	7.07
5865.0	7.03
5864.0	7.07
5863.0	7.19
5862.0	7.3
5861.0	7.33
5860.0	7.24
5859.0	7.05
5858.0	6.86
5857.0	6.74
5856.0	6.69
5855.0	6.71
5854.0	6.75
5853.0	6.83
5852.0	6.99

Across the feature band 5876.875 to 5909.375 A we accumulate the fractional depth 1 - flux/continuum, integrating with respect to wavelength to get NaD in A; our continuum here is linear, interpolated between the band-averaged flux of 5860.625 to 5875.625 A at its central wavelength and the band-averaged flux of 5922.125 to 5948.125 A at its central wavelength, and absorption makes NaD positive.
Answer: 3.3 A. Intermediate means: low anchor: 7.5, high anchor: 7.31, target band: 6.68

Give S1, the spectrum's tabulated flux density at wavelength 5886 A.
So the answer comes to 6.02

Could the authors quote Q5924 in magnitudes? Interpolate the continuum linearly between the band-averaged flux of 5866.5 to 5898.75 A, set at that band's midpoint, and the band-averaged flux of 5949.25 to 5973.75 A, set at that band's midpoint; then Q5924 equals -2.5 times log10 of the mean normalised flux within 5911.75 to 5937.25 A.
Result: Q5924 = -0.062 mag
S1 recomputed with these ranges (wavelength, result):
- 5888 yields 6.03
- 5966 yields 7.27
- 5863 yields 7.19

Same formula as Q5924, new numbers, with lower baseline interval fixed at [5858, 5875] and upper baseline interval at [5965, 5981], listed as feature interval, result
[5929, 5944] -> 0.06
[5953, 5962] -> 0.08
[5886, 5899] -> 0.21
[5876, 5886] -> 0.10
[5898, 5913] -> 0.03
